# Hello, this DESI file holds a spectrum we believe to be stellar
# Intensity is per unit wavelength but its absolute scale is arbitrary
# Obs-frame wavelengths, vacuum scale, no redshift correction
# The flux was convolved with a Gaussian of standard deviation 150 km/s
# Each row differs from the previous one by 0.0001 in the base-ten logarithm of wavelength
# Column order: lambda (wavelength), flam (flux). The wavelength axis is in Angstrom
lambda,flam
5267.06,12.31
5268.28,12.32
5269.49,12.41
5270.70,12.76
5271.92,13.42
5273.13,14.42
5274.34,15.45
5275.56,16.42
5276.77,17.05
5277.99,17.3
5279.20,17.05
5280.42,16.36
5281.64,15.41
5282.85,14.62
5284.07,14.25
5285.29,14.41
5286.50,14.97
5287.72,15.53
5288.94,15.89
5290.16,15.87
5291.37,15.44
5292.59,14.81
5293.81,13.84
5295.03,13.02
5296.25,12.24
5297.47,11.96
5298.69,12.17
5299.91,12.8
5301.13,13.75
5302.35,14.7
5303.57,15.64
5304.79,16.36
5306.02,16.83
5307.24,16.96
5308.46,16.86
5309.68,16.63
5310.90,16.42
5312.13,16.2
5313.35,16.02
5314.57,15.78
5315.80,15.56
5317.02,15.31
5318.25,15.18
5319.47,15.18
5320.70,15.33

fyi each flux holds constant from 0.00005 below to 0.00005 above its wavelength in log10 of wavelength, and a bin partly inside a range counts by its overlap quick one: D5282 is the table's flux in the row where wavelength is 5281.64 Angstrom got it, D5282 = 15.41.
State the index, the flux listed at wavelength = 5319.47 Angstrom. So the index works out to 15.18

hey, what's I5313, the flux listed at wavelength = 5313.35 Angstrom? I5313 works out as 16.02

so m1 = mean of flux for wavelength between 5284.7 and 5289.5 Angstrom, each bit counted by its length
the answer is 15.2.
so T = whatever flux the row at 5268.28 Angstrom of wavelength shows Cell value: 12.32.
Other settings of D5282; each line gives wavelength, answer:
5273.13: 14.42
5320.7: 15.33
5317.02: 15.31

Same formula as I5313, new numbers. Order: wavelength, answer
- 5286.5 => 14.97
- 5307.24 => 16.96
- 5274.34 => 15.45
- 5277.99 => 17.3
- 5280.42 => 16.36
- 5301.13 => 13.75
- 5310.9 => 16.42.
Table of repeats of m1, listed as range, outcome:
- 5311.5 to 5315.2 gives 16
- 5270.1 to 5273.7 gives 13.5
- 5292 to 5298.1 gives 13.2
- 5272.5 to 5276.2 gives 15.5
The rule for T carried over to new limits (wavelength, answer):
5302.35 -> 14.7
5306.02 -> 16.83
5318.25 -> 15.18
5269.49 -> 12.41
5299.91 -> 12.8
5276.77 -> 17.05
